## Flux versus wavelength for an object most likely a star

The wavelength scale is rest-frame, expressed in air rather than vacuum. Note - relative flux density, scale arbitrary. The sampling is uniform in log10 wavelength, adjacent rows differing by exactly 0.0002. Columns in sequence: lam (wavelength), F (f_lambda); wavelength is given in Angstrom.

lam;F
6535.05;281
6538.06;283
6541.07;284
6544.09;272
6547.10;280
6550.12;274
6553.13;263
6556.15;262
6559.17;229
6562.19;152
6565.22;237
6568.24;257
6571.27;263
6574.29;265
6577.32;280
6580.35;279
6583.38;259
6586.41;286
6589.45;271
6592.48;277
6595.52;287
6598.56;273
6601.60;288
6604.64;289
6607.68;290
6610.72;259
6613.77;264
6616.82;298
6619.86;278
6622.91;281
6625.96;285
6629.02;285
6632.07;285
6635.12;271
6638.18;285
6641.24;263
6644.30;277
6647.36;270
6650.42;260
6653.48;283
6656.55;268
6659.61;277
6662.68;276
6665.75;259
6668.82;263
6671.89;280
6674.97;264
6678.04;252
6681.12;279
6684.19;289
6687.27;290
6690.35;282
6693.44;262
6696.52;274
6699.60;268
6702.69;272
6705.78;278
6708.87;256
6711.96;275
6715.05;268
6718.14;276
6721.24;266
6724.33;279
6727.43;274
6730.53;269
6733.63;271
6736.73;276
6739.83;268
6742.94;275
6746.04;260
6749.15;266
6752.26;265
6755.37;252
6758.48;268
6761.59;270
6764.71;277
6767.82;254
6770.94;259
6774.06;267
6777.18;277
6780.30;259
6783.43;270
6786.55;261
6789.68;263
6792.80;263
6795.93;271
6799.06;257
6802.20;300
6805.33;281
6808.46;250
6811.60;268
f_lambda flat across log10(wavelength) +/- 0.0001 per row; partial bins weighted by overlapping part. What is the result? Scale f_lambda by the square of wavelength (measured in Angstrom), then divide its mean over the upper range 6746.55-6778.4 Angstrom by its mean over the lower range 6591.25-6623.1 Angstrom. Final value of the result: 0.99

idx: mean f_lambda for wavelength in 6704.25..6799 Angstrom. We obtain 268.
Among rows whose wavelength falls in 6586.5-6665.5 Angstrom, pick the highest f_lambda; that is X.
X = 298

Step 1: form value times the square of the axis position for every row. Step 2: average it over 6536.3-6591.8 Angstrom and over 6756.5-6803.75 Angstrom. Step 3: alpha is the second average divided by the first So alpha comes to 1.09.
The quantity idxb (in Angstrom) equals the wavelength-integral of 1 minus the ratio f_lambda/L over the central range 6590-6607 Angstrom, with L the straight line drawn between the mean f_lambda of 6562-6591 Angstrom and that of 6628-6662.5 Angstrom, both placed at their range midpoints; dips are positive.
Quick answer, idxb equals -1.2 Angstrom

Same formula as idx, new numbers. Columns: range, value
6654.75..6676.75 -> 270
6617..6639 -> 282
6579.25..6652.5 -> 278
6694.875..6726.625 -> 271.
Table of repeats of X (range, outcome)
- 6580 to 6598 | 287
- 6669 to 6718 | 290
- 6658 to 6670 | 277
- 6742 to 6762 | 275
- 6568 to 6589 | 286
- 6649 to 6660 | 283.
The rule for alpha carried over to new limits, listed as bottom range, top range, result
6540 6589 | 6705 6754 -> 1.10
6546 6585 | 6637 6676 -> 1.10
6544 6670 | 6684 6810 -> 1.04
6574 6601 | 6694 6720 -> 1.02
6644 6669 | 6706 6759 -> 1.02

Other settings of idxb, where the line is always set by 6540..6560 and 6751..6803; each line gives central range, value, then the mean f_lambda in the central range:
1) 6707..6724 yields -0.2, 269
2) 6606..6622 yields -0.7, 278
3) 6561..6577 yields 1.6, 240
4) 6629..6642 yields -0.5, 278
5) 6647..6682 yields -0.3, 269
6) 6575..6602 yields -1.0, 277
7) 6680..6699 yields -0.9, 279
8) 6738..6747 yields -0.1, 269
